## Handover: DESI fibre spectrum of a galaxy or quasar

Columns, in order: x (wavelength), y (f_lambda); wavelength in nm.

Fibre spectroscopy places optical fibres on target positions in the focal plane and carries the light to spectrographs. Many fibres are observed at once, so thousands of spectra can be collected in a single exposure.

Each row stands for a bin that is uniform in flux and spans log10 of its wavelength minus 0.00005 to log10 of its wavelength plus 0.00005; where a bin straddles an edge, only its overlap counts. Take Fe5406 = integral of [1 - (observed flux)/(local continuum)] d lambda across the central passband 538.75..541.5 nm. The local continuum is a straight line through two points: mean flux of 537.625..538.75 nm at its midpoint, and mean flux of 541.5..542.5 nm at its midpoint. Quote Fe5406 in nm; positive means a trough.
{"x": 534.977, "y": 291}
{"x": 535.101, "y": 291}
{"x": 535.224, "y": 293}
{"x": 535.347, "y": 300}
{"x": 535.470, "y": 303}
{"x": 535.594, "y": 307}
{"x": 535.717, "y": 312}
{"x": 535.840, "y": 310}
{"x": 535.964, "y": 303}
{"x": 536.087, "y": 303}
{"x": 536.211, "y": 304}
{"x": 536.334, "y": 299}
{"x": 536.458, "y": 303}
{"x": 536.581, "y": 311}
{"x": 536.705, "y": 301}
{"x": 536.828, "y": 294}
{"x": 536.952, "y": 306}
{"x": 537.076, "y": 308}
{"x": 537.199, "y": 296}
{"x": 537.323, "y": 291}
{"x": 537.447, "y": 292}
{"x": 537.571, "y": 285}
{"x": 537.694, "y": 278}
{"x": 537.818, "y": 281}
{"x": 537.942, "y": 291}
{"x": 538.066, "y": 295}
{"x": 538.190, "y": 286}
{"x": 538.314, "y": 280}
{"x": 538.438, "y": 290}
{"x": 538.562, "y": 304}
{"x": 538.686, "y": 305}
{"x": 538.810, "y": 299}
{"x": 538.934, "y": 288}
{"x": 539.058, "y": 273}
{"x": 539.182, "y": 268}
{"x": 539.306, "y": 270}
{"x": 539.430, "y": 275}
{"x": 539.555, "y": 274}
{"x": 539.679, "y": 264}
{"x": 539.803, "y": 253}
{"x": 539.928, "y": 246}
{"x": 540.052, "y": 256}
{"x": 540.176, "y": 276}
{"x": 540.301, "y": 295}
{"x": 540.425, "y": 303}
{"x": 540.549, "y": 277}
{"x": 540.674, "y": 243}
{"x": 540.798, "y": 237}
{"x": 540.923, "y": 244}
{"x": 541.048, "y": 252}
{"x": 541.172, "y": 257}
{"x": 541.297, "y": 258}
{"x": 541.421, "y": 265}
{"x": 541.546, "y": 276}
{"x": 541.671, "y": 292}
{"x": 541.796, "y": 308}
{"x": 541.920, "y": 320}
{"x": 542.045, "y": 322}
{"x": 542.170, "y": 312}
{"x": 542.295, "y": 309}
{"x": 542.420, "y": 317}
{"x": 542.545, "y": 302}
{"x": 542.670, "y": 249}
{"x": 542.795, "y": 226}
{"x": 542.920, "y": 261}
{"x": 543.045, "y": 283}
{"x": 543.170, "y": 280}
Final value 0.29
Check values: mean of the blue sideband 290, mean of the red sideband 307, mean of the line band 267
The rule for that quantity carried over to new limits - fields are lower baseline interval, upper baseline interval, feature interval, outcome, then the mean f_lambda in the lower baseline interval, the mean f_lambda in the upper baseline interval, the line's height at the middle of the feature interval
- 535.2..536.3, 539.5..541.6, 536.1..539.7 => -0.058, 304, 263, 286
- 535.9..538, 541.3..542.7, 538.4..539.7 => 0.060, 297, 297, 297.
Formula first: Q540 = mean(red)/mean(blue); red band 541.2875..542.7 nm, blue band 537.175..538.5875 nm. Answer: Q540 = 1.03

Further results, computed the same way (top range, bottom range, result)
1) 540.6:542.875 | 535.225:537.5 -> 0.92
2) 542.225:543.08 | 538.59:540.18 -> 1.02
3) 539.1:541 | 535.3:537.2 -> 0.87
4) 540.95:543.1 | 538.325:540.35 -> 1.02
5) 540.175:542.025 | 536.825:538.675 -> 0.94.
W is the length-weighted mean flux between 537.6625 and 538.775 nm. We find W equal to 290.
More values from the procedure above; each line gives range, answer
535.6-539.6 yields 293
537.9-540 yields 280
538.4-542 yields 275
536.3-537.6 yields 299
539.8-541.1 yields 262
